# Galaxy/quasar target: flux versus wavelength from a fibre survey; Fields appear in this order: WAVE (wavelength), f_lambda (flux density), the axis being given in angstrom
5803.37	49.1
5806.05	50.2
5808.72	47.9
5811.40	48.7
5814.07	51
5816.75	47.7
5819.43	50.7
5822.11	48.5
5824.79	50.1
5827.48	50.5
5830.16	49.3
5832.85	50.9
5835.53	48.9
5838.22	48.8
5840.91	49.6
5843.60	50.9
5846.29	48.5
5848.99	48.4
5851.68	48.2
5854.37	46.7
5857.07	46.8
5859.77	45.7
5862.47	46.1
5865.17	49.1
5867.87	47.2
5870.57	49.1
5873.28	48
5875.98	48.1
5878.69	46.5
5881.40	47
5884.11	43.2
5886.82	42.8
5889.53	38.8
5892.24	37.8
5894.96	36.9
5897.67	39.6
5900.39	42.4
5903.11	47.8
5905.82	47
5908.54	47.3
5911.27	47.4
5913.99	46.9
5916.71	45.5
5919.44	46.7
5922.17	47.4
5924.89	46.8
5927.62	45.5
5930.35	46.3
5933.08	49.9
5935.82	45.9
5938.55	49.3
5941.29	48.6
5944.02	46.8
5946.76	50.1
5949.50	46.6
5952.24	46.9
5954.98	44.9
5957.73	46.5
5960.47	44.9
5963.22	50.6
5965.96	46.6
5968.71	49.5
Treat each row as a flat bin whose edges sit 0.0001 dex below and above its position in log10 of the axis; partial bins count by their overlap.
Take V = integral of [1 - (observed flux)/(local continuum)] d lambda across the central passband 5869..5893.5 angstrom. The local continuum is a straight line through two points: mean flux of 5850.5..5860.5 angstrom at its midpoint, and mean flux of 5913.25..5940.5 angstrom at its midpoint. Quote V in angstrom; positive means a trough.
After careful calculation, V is 1.21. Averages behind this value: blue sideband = 46.9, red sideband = 47.1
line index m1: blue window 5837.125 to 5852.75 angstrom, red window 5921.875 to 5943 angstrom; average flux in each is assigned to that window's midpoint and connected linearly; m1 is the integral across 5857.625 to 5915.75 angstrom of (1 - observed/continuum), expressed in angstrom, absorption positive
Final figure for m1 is 4.0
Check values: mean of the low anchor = 49.1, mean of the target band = 45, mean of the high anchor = 47.5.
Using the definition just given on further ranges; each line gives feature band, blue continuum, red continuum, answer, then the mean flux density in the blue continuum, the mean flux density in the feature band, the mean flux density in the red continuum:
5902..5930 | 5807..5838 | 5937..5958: 0.69 angstrom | 49.5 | 46.8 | 47.5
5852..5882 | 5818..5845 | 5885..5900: -2.45 angstrom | 49.8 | 47.3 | 39.5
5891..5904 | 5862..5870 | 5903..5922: 1.79 angstrom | 47.8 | 40.7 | 46.9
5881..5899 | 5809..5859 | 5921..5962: 2.81 angstrom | 49.1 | 40.6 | 47.1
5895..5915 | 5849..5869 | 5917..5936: 0.89 angstrom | 47.2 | 44.9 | 46.9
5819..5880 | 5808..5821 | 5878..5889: -2.32 angstrom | 49.3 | 48.5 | 44.3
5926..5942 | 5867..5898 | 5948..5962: -0.75 angstrom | 43.8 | 47.5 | 46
